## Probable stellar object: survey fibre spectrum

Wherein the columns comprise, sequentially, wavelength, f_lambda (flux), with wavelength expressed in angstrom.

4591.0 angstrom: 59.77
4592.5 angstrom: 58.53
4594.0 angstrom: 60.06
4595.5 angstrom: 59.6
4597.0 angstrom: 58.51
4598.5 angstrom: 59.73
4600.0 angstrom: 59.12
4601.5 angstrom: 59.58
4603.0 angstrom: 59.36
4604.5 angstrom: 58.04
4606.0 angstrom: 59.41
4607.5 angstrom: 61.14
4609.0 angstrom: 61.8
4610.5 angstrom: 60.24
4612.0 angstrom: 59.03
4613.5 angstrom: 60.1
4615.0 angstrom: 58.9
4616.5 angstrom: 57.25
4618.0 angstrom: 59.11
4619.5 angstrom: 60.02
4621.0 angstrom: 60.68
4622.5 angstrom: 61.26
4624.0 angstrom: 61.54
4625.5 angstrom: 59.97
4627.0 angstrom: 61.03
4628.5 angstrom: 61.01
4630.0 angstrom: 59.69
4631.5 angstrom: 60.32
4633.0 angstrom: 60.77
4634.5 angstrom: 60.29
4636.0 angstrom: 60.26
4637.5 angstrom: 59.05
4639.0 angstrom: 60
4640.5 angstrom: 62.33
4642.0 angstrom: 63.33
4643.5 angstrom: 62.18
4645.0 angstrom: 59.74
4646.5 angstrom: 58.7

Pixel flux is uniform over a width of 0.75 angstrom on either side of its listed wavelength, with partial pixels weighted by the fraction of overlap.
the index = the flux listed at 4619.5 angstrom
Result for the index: 60.02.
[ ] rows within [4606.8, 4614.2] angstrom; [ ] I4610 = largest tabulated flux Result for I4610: 61.8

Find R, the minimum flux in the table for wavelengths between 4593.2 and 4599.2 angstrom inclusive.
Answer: 58.51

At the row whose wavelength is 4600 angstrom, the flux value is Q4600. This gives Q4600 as 59.12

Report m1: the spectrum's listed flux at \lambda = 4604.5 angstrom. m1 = 58.04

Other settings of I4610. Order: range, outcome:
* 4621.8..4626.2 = 61.54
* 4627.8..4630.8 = 61.01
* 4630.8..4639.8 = 60.77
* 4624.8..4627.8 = 61.03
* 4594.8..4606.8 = 59.73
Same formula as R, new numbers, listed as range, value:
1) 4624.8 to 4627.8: 59.97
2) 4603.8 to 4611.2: 58.04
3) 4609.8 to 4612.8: 59.03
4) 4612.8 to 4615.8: 58.9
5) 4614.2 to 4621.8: 57.25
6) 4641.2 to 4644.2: 62.18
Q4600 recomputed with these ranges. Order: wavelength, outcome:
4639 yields 60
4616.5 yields 57.25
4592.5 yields 58.53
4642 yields 63.33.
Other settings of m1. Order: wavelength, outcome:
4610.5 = 60.24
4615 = 58.9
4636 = 60.26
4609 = 61.8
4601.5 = 59.58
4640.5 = 62.33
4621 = 60.68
